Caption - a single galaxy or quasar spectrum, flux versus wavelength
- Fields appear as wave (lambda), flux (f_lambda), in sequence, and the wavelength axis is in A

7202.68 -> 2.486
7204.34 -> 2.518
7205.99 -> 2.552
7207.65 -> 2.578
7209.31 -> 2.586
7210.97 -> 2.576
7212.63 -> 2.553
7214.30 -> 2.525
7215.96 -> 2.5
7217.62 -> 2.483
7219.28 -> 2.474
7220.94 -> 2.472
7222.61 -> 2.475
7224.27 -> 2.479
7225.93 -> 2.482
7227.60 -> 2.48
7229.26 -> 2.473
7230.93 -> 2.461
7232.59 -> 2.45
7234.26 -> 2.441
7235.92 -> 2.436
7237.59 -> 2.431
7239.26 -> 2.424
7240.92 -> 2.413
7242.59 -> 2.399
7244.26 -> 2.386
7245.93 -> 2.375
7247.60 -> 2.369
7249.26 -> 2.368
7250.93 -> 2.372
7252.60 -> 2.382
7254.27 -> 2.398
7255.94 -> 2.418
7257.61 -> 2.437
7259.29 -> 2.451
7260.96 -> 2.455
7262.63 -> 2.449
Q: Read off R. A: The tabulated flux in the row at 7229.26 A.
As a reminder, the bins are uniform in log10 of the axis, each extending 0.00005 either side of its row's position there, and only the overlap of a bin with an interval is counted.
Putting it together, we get 2.473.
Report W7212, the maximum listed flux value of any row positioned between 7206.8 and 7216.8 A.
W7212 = 2.586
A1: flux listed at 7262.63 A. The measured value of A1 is 2.449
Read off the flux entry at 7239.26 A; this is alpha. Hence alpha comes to 2.424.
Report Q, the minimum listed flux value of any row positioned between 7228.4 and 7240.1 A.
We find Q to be 2.424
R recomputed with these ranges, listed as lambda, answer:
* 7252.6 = 2.382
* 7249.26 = 2.368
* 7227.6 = 2.48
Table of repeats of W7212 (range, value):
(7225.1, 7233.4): 2.482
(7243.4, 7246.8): 2.386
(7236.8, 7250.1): 2.431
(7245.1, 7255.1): 2.398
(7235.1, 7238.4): 2.436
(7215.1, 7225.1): 2.5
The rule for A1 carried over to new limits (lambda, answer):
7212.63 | 2.553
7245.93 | 2.375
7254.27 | 2.398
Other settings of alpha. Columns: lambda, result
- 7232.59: 2.45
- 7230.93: 2.461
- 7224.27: 2.479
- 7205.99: 2.552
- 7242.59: 2.399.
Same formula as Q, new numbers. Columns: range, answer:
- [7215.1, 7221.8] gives 2.472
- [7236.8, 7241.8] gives 2.413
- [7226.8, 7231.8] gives 2.461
